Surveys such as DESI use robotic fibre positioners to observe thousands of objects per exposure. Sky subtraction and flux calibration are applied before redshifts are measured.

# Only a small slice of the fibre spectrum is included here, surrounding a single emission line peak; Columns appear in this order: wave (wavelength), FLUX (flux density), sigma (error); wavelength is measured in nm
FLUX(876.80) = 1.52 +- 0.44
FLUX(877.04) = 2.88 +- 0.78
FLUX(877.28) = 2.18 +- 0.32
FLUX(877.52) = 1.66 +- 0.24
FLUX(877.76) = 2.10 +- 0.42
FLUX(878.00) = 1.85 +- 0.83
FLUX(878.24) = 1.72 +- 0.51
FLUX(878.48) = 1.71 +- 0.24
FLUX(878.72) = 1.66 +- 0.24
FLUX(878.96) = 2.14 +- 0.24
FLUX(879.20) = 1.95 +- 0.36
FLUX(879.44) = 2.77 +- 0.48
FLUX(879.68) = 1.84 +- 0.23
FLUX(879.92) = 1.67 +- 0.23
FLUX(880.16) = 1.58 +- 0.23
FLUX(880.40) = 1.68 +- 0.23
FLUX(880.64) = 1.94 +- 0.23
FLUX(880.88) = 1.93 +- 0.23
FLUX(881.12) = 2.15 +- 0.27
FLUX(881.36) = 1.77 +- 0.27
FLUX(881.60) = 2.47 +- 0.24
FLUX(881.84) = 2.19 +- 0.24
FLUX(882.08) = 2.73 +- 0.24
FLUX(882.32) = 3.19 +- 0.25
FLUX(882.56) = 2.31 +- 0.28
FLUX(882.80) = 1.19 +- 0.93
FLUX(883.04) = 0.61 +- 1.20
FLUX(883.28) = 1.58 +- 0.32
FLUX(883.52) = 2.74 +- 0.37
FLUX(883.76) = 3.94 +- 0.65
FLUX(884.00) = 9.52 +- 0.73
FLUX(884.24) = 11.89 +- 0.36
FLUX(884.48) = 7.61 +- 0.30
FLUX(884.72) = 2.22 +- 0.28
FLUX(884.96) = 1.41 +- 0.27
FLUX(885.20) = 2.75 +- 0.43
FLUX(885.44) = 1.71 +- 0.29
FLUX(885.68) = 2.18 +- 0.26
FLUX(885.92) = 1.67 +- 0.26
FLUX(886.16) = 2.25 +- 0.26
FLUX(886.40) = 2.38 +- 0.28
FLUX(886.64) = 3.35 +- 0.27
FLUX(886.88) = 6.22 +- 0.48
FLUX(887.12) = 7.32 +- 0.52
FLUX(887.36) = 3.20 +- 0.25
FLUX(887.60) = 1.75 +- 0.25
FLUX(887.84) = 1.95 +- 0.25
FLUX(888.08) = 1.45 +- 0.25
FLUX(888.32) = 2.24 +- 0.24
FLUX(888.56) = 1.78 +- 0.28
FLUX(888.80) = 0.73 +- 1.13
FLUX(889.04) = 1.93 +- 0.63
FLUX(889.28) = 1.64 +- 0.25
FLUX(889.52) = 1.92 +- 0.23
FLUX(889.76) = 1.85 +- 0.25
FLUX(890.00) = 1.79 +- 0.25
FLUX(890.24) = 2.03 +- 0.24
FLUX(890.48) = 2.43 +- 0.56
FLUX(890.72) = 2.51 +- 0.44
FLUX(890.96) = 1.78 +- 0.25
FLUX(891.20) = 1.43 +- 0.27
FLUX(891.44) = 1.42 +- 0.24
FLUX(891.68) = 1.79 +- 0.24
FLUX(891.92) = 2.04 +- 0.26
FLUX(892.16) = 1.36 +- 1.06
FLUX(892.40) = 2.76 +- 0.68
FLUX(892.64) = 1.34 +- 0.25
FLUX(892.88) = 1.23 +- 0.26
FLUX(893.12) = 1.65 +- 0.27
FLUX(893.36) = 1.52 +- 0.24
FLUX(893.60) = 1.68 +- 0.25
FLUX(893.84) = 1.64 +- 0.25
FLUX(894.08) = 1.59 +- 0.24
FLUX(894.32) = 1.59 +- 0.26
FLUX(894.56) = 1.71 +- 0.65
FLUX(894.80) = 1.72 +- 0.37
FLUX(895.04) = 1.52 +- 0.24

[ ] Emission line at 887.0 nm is [N II] 6583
